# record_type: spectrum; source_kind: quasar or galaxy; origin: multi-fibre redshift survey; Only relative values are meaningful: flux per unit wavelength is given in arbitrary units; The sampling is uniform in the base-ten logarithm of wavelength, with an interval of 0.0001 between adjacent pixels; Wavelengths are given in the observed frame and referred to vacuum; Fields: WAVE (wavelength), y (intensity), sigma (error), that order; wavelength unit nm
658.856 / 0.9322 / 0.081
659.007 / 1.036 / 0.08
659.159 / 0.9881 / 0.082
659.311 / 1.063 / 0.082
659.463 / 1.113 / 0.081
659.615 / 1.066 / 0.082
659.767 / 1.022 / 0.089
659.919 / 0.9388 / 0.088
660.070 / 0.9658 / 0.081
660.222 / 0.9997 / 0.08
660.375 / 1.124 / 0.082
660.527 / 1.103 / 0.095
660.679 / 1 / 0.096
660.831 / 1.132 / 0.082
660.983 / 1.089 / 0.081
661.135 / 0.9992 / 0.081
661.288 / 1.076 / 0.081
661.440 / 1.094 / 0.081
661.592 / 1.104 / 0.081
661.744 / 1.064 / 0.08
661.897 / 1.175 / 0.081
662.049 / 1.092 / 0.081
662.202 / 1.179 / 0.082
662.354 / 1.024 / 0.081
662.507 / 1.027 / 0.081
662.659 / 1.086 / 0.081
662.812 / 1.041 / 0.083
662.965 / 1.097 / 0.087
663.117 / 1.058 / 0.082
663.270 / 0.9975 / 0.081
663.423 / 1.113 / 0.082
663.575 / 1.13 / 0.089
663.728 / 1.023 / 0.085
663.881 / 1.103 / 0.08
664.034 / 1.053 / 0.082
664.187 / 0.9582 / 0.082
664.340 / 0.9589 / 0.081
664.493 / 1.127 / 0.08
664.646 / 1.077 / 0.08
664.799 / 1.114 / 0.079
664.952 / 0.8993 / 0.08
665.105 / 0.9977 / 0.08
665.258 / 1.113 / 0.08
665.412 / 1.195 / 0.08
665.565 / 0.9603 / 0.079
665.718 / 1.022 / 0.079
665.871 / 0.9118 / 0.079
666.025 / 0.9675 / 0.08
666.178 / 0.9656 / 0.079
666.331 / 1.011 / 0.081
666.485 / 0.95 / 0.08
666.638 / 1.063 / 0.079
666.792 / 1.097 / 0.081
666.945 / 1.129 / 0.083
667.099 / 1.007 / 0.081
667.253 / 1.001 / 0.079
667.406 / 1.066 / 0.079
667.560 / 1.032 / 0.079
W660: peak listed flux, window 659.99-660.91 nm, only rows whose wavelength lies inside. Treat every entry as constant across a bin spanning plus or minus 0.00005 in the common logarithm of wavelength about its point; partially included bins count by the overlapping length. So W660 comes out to 1.132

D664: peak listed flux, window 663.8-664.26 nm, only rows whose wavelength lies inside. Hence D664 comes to 1.103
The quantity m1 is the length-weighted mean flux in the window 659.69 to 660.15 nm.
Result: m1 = 0.978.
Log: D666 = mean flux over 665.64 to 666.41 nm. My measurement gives 0.976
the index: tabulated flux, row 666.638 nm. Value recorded 1.063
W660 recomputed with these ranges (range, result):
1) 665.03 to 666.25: 1.195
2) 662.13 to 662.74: 1.179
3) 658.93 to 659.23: 1.036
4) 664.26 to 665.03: 1.127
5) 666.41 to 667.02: 1.129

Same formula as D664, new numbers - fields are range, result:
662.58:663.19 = 1.097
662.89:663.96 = 1.13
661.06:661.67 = 1.104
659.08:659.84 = 1.113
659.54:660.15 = 1.066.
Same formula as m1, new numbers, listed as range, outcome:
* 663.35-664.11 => 1.08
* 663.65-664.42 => 1.02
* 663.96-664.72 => 1.03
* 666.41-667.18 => 1.05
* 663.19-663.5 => 1.06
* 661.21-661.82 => 1.08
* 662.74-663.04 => 1.07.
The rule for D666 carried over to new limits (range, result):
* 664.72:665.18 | 1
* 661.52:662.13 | 1.11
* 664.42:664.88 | 1.1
